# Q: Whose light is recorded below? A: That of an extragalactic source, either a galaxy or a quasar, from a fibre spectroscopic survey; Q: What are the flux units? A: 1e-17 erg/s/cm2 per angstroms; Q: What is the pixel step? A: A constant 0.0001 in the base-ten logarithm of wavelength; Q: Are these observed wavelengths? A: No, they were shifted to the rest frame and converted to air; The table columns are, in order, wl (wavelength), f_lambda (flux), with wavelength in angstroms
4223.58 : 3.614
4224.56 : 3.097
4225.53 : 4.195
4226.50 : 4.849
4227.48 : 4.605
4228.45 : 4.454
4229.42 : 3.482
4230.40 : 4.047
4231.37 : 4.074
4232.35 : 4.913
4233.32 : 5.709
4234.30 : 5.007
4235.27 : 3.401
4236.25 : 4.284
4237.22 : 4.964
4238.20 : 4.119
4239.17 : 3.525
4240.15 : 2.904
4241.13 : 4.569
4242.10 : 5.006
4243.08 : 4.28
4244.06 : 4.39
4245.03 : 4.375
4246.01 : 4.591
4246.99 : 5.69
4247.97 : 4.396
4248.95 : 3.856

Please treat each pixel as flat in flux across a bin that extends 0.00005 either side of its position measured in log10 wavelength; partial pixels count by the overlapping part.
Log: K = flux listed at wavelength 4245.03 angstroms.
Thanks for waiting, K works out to 4.375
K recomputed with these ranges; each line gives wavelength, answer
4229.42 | 3.482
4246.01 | 4.591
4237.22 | 4.964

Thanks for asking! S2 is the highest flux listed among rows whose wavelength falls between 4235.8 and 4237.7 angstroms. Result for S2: 4.964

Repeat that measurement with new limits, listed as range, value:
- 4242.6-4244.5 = 4.39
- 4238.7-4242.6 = 5.006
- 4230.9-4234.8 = 5.709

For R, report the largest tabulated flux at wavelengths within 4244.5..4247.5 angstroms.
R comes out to 5.69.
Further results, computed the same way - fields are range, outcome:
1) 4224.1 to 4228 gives 4.849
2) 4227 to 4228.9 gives 4.605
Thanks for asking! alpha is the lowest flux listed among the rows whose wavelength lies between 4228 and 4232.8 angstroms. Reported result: 3.482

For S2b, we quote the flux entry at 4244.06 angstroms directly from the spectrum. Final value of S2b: 4.39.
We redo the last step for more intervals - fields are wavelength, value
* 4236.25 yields 4.284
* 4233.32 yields 5.709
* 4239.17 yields 3.525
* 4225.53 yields 4.195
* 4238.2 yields 4.119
